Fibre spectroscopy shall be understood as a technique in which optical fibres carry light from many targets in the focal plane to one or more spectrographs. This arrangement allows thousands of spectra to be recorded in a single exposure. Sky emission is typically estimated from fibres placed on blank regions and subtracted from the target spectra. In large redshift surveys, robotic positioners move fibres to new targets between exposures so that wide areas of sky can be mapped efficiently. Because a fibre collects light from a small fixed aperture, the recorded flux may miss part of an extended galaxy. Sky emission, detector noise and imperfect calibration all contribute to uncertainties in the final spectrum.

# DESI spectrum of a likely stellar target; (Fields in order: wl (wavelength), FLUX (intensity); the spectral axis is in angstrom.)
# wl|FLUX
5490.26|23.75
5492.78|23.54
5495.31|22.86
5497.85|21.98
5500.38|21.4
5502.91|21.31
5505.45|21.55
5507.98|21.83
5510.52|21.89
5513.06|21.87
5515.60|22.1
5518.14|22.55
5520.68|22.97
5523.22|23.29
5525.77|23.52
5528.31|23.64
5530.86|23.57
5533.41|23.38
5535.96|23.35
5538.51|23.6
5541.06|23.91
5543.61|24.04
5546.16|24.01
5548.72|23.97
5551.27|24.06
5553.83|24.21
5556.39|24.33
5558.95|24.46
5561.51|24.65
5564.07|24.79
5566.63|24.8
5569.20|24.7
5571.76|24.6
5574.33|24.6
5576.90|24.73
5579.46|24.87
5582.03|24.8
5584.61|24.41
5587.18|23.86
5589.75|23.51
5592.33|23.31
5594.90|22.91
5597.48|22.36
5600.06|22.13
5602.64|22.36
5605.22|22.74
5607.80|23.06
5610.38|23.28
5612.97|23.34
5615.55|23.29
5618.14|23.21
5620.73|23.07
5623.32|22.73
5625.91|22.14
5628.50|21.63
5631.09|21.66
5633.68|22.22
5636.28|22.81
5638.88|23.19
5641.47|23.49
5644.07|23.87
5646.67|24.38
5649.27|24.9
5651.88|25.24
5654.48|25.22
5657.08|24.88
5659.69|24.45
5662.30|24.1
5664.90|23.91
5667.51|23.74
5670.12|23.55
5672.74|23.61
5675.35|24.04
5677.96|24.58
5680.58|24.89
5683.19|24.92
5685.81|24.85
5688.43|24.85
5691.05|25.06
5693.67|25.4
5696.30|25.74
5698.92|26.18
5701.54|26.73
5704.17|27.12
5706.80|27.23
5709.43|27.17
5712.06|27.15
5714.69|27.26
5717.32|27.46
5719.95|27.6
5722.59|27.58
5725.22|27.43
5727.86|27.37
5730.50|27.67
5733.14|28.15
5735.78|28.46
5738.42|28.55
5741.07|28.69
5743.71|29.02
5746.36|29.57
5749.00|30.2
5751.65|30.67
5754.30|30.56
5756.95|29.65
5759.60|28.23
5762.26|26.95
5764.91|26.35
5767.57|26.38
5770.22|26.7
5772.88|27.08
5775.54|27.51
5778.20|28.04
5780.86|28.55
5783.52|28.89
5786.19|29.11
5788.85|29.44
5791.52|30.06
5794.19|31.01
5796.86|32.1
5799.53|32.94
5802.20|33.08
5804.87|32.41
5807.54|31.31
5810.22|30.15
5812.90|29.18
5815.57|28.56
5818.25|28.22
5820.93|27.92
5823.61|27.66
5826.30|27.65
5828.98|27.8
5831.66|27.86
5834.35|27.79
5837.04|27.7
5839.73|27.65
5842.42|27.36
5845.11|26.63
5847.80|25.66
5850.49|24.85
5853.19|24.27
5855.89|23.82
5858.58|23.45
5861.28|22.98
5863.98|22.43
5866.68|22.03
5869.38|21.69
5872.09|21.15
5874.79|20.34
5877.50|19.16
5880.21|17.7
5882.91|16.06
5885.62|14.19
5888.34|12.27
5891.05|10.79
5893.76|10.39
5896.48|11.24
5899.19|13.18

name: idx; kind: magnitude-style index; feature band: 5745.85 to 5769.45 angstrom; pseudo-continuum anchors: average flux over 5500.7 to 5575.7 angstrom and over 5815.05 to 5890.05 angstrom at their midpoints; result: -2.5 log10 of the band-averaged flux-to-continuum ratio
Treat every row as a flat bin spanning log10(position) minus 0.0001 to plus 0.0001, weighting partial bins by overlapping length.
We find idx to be -0.21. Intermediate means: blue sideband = 23.5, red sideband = 23.6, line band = 28.7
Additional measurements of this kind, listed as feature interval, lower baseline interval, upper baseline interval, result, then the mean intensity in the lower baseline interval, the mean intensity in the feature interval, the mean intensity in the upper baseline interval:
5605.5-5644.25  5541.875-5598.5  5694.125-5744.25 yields 0.115 mag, 24.2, 22.8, 27.4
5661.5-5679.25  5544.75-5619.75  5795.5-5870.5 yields 0.050 mag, 23.8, 23.9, 27.3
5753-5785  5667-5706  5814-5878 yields -0.112 mag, 25.1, 27.9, 25.3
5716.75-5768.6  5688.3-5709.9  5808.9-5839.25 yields -0.057 mag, 26.2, 28.3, 28.2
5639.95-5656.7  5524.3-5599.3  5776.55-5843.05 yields 0.058 mag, 24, 24.5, 29.3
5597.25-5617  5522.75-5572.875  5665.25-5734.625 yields 0.090 mag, 24.1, 22.8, 26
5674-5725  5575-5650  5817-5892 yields -0.128 mag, 23.2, 26.1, 23.2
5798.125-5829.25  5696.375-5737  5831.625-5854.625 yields -0.118 mag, 27.3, 29.8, 26.5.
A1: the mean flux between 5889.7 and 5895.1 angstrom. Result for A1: 10.6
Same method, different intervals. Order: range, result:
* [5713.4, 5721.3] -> 27.4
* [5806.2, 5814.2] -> 30.2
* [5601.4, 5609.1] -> 22.7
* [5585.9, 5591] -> 23.7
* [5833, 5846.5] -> 27.4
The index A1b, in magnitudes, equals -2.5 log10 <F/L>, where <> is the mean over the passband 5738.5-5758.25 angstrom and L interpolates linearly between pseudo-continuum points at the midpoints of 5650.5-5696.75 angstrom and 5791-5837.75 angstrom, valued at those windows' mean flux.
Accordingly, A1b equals -0.09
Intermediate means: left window 24.6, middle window 29.7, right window 29.6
